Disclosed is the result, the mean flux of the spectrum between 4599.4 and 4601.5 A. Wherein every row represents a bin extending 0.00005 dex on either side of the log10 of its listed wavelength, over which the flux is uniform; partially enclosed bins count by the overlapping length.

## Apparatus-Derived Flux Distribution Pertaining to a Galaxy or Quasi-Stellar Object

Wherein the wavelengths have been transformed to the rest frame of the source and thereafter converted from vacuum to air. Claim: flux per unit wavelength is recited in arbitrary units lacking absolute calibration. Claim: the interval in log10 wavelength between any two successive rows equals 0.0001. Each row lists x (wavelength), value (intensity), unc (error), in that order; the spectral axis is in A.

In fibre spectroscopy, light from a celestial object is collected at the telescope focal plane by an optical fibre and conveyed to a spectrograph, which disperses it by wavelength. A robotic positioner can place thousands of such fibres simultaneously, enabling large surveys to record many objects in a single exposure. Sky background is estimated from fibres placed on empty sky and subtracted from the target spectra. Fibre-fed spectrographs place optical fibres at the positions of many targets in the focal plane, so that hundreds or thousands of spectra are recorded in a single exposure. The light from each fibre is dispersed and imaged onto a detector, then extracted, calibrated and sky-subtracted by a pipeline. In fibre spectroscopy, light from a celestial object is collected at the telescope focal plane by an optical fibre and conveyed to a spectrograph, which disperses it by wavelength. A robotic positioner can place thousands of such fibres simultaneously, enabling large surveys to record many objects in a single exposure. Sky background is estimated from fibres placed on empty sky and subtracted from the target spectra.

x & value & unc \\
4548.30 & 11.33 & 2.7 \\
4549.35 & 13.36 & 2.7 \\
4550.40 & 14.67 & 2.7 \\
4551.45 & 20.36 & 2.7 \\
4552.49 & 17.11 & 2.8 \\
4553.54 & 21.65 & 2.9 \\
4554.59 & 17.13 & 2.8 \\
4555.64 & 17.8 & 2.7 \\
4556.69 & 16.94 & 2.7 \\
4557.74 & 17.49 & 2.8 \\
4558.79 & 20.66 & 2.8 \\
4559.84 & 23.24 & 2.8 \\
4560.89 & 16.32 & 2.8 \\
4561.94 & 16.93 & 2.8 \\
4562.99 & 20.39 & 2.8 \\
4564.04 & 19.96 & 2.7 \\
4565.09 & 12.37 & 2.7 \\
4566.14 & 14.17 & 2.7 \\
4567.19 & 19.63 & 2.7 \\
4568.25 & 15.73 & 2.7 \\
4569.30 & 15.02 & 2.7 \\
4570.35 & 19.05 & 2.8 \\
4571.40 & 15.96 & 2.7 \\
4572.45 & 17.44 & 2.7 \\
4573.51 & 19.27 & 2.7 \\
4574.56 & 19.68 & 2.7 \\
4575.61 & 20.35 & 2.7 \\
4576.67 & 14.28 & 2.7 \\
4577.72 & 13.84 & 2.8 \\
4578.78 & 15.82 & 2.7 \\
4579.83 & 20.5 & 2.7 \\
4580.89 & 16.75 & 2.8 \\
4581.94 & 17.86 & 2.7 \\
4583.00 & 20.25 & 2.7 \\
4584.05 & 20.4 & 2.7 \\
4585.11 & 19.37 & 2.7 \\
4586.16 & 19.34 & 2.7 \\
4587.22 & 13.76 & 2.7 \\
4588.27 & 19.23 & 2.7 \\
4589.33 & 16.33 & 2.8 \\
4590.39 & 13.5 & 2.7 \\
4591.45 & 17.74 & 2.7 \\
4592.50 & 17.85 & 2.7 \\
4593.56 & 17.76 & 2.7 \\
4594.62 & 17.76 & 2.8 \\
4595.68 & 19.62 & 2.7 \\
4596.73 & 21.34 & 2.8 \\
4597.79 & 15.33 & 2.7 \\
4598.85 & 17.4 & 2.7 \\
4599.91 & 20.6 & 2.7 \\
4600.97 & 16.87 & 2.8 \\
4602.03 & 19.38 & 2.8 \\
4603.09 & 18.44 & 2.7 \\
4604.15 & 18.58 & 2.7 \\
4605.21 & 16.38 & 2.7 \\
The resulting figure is 18.7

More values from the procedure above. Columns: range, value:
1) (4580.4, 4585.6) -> 18.9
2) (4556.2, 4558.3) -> 17.3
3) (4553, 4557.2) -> 18.4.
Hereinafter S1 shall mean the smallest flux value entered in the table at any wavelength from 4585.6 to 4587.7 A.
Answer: 13.76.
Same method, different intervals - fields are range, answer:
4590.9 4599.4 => 15.33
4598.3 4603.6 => 16.87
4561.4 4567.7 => 12.37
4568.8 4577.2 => 14.28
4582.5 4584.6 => 20.25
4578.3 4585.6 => 15.82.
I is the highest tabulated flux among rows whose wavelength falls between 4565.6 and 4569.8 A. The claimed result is 19.63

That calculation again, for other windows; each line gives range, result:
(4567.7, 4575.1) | 19.68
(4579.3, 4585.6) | 20.5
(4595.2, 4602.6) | 21.34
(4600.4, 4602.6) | 19.38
